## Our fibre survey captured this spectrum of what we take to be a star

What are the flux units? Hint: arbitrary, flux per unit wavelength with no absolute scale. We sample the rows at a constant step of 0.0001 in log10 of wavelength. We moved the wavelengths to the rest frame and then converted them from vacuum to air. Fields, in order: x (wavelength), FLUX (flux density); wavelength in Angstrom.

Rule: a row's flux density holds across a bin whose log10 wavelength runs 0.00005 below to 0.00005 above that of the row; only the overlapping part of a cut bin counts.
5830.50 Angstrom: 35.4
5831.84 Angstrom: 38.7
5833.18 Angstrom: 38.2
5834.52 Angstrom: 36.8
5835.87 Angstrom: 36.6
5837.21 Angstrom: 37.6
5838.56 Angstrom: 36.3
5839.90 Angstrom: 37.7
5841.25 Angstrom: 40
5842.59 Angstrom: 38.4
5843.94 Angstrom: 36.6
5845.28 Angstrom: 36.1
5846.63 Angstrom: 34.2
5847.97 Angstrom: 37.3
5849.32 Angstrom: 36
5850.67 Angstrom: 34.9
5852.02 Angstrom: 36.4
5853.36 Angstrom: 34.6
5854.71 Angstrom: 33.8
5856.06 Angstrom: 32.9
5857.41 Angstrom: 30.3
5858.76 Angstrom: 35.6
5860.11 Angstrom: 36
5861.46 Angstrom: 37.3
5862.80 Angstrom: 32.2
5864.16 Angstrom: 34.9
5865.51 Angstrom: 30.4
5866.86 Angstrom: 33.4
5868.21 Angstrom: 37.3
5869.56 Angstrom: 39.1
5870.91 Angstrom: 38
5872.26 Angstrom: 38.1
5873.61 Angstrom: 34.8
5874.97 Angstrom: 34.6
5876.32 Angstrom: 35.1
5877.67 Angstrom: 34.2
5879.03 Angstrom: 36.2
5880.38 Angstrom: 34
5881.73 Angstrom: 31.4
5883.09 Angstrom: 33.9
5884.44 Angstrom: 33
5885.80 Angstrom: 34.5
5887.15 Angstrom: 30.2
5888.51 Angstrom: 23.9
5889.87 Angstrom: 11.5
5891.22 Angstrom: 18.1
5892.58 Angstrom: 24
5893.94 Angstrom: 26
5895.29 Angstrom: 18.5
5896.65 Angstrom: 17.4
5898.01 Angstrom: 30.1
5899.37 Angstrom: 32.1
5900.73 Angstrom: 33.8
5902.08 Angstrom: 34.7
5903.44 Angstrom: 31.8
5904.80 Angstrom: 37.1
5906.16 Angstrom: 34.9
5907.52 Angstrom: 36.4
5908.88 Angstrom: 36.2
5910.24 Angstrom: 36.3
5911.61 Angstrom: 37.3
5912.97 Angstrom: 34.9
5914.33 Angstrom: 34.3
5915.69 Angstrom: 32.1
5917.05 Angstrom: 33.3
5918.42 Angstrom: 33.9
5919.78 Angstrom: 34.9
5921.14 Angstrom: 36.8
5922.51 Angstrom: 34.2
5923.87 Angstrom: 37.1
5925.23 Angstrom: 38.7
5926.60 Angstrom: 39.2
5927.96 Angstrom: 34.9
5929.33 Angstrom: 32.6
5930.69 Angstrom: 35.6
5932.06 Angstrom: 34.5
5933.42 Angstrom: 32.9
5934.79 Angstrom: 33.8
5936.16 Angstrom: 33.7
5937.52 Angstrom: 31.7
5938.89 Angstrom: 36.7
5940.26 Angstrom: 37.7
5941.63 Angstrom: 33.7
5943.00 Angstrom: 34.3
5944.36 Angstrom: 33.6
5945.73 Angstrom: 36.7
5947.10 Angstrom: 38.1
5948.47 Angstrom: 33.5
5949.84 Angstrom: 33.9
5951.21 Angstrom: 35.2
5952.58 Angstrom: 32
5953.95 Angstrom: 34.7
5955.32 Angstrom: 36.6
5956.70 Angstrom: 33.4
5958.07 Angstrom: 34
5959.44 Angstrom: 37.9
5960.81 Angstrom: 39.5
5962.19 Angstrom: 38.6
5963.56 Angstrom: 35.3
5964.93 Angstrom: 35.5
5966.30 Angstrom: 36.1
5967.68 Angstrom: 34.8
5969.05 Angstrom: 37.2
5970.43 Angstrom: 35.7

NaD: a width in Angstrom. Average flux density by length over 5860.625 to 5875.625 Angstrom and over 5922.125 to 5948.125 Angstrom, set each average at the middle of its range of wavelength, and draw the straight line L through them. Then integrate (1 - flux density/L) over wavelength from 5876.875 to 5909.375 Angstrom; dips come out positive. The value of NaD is 5.2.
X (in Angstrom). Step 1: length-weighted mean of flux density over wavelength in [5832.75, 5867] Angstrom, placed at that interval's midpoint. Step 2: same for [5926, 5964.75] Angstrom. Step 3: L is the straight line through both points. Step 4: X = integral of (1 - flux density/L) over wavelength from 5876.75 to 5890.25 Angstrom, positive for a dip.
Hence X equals 1.8 Angstrom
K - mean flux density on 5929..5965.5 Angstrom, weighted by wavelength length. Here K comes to 35.1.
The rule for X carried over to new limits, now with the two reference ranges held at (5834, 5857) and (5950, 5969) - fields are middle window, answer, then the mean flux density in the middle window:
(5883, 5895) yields 3.5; 25.5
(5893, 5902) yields 2.3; 26.8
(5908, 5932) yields 0.3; 35.4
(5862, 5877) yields 0.3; 35.3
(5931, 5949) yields 0.5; 34.7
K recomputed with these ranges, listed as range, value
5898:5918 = 34.5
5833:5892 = 34.1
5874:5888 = 33.6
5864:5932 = 32.7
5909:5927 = 35.6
